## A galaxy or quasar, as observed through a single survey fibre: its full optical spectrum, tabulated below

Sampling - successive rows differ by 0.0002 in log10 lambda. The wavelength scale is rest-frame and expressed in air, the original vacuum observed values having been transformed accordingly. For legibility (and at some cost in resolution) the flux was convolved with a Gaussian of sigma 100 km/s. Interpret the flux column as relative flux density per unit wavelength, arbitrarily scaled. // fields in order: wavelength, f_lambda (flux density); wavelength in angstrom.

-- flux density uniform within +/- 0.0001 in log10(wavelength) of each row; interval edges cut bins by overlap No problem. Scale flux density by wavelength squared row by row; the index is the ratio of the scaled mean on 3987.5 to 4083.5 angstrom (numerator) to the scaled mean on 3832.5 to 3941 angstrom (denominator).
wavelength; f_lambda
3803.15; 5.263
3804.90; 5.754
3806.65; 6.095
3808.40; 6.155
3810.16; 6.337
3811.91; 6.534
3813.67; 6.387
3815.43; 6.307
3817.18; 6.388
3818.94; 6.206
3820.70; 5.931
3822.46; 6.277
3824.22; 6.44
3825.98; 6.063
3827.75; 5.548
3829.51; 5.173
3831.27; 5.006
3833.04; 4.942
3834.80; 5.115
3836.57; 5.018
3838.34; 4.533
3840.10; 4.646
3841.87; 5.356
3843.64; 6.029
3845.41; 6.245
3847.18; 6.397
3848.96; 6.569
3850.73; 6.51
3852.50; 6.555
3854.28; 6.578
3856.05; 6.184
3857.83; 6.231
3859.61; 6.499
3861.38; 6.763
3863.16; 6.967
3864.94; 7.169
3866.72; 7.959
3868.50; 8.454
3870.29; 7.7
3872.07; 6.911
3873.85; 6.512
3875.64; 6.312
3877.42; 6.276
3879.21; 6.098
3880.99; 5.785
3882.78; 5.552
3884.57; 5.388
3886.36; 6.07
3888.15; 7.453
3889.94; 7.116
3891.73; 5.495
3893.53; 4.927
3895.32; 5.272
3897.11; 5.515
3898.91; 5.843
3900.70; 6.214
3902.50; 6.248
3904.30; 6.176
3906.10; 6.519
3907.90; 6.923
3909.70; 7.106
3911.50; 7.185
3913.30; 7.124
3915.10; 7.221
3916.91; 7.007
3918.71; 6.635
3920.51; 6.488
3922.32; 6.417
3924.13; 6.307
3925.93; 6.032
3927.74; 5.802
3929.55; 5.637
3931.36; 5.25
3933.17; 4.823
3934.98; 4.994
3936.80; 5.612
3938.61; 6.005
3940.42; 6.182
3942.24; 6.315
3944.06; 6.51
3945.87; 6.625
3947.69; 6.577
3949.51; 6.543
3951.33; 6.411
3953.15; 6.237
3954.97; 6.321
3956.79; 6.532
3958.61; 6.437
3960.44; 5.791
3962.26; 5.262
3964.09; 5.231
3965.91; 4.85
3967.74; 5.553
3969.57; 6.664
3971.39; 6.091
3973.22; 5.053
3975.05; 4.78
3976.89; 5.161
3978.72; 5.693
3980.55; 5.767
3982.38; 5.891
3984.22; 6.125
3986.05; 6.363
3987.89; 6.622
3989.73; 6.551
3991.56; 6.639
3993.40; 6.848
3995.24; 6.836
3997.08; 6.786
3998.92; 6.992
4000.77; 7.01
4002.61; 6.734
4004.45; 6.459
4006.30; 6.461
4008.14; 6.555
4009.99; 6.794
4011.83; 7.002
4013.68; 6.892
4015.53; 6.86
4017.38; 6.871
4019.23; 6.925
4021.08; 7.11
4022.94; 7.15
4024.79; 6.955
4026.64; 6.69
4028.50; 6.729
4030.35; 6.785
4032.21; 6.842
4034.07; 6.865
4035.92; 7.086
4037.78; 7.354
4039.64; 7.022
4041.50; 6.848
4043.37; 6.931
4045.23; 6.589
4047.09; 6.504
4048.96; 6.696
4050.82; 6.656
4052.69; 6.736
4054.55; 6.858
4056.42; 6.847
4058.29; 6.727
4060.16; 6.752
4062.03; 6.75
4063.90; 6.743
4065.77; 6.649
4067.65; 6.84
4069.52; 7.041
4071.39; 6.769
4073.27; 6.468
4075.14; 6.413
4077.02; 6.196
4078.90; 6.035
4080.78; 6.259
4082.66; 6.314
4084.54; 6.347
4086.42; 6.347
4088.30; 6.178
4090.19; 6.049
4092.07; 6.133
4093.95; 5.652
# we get 1.17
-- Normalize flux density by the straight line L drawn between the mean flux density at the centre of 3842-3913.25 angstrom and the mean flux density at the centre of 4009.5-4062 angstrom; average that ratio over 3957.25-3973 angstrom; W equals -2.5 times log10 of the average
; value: 0.17 mag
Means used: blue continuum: 6.45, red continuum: 6.86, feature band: 5.73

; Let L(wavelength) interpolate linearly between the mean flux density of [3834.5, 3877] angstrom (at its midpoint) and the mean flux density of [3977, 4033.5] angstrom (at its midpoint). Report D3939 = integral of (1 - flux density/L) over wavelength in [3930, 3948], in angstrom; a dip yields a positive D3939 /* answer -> 1.9 angstrom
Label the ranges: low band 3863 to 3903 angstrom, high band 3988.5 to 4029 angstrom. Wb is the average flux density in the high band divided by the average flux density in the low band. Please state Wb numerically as 1.07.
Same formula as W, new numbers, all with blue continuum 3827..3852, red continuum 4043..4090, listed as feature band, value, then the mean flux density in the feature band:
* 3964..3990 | 0.07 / 5.76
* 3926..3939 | 0.09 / 5.46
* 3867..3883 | -0.18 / 6.72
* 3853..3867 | -0.20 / 6.74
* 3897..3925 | -0.13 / 6.59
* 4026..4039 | -0.08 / 6.92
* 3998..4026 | -0.09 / 6.85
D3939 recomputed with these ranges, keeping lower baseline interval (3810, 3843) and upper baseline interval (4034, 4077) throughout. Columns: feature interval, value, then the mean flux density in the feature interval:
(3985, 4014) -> -0.92 angstrom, 6.72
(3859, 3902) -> -3.54 angstrom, 6.42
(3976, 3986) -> 0.99 angstrom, 5.79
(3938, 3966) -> 0.57 angstrom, 6.15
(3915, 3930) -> -0.57 angstrom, 6.37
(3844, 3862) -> -1.94 angstrom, 6.44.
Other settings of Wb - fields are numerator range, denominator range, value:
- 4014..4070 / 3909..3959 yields 1.09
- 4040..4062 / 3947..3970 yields 1.12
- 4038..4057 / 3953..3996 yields 1.14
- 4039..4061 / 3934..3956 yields 1.09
